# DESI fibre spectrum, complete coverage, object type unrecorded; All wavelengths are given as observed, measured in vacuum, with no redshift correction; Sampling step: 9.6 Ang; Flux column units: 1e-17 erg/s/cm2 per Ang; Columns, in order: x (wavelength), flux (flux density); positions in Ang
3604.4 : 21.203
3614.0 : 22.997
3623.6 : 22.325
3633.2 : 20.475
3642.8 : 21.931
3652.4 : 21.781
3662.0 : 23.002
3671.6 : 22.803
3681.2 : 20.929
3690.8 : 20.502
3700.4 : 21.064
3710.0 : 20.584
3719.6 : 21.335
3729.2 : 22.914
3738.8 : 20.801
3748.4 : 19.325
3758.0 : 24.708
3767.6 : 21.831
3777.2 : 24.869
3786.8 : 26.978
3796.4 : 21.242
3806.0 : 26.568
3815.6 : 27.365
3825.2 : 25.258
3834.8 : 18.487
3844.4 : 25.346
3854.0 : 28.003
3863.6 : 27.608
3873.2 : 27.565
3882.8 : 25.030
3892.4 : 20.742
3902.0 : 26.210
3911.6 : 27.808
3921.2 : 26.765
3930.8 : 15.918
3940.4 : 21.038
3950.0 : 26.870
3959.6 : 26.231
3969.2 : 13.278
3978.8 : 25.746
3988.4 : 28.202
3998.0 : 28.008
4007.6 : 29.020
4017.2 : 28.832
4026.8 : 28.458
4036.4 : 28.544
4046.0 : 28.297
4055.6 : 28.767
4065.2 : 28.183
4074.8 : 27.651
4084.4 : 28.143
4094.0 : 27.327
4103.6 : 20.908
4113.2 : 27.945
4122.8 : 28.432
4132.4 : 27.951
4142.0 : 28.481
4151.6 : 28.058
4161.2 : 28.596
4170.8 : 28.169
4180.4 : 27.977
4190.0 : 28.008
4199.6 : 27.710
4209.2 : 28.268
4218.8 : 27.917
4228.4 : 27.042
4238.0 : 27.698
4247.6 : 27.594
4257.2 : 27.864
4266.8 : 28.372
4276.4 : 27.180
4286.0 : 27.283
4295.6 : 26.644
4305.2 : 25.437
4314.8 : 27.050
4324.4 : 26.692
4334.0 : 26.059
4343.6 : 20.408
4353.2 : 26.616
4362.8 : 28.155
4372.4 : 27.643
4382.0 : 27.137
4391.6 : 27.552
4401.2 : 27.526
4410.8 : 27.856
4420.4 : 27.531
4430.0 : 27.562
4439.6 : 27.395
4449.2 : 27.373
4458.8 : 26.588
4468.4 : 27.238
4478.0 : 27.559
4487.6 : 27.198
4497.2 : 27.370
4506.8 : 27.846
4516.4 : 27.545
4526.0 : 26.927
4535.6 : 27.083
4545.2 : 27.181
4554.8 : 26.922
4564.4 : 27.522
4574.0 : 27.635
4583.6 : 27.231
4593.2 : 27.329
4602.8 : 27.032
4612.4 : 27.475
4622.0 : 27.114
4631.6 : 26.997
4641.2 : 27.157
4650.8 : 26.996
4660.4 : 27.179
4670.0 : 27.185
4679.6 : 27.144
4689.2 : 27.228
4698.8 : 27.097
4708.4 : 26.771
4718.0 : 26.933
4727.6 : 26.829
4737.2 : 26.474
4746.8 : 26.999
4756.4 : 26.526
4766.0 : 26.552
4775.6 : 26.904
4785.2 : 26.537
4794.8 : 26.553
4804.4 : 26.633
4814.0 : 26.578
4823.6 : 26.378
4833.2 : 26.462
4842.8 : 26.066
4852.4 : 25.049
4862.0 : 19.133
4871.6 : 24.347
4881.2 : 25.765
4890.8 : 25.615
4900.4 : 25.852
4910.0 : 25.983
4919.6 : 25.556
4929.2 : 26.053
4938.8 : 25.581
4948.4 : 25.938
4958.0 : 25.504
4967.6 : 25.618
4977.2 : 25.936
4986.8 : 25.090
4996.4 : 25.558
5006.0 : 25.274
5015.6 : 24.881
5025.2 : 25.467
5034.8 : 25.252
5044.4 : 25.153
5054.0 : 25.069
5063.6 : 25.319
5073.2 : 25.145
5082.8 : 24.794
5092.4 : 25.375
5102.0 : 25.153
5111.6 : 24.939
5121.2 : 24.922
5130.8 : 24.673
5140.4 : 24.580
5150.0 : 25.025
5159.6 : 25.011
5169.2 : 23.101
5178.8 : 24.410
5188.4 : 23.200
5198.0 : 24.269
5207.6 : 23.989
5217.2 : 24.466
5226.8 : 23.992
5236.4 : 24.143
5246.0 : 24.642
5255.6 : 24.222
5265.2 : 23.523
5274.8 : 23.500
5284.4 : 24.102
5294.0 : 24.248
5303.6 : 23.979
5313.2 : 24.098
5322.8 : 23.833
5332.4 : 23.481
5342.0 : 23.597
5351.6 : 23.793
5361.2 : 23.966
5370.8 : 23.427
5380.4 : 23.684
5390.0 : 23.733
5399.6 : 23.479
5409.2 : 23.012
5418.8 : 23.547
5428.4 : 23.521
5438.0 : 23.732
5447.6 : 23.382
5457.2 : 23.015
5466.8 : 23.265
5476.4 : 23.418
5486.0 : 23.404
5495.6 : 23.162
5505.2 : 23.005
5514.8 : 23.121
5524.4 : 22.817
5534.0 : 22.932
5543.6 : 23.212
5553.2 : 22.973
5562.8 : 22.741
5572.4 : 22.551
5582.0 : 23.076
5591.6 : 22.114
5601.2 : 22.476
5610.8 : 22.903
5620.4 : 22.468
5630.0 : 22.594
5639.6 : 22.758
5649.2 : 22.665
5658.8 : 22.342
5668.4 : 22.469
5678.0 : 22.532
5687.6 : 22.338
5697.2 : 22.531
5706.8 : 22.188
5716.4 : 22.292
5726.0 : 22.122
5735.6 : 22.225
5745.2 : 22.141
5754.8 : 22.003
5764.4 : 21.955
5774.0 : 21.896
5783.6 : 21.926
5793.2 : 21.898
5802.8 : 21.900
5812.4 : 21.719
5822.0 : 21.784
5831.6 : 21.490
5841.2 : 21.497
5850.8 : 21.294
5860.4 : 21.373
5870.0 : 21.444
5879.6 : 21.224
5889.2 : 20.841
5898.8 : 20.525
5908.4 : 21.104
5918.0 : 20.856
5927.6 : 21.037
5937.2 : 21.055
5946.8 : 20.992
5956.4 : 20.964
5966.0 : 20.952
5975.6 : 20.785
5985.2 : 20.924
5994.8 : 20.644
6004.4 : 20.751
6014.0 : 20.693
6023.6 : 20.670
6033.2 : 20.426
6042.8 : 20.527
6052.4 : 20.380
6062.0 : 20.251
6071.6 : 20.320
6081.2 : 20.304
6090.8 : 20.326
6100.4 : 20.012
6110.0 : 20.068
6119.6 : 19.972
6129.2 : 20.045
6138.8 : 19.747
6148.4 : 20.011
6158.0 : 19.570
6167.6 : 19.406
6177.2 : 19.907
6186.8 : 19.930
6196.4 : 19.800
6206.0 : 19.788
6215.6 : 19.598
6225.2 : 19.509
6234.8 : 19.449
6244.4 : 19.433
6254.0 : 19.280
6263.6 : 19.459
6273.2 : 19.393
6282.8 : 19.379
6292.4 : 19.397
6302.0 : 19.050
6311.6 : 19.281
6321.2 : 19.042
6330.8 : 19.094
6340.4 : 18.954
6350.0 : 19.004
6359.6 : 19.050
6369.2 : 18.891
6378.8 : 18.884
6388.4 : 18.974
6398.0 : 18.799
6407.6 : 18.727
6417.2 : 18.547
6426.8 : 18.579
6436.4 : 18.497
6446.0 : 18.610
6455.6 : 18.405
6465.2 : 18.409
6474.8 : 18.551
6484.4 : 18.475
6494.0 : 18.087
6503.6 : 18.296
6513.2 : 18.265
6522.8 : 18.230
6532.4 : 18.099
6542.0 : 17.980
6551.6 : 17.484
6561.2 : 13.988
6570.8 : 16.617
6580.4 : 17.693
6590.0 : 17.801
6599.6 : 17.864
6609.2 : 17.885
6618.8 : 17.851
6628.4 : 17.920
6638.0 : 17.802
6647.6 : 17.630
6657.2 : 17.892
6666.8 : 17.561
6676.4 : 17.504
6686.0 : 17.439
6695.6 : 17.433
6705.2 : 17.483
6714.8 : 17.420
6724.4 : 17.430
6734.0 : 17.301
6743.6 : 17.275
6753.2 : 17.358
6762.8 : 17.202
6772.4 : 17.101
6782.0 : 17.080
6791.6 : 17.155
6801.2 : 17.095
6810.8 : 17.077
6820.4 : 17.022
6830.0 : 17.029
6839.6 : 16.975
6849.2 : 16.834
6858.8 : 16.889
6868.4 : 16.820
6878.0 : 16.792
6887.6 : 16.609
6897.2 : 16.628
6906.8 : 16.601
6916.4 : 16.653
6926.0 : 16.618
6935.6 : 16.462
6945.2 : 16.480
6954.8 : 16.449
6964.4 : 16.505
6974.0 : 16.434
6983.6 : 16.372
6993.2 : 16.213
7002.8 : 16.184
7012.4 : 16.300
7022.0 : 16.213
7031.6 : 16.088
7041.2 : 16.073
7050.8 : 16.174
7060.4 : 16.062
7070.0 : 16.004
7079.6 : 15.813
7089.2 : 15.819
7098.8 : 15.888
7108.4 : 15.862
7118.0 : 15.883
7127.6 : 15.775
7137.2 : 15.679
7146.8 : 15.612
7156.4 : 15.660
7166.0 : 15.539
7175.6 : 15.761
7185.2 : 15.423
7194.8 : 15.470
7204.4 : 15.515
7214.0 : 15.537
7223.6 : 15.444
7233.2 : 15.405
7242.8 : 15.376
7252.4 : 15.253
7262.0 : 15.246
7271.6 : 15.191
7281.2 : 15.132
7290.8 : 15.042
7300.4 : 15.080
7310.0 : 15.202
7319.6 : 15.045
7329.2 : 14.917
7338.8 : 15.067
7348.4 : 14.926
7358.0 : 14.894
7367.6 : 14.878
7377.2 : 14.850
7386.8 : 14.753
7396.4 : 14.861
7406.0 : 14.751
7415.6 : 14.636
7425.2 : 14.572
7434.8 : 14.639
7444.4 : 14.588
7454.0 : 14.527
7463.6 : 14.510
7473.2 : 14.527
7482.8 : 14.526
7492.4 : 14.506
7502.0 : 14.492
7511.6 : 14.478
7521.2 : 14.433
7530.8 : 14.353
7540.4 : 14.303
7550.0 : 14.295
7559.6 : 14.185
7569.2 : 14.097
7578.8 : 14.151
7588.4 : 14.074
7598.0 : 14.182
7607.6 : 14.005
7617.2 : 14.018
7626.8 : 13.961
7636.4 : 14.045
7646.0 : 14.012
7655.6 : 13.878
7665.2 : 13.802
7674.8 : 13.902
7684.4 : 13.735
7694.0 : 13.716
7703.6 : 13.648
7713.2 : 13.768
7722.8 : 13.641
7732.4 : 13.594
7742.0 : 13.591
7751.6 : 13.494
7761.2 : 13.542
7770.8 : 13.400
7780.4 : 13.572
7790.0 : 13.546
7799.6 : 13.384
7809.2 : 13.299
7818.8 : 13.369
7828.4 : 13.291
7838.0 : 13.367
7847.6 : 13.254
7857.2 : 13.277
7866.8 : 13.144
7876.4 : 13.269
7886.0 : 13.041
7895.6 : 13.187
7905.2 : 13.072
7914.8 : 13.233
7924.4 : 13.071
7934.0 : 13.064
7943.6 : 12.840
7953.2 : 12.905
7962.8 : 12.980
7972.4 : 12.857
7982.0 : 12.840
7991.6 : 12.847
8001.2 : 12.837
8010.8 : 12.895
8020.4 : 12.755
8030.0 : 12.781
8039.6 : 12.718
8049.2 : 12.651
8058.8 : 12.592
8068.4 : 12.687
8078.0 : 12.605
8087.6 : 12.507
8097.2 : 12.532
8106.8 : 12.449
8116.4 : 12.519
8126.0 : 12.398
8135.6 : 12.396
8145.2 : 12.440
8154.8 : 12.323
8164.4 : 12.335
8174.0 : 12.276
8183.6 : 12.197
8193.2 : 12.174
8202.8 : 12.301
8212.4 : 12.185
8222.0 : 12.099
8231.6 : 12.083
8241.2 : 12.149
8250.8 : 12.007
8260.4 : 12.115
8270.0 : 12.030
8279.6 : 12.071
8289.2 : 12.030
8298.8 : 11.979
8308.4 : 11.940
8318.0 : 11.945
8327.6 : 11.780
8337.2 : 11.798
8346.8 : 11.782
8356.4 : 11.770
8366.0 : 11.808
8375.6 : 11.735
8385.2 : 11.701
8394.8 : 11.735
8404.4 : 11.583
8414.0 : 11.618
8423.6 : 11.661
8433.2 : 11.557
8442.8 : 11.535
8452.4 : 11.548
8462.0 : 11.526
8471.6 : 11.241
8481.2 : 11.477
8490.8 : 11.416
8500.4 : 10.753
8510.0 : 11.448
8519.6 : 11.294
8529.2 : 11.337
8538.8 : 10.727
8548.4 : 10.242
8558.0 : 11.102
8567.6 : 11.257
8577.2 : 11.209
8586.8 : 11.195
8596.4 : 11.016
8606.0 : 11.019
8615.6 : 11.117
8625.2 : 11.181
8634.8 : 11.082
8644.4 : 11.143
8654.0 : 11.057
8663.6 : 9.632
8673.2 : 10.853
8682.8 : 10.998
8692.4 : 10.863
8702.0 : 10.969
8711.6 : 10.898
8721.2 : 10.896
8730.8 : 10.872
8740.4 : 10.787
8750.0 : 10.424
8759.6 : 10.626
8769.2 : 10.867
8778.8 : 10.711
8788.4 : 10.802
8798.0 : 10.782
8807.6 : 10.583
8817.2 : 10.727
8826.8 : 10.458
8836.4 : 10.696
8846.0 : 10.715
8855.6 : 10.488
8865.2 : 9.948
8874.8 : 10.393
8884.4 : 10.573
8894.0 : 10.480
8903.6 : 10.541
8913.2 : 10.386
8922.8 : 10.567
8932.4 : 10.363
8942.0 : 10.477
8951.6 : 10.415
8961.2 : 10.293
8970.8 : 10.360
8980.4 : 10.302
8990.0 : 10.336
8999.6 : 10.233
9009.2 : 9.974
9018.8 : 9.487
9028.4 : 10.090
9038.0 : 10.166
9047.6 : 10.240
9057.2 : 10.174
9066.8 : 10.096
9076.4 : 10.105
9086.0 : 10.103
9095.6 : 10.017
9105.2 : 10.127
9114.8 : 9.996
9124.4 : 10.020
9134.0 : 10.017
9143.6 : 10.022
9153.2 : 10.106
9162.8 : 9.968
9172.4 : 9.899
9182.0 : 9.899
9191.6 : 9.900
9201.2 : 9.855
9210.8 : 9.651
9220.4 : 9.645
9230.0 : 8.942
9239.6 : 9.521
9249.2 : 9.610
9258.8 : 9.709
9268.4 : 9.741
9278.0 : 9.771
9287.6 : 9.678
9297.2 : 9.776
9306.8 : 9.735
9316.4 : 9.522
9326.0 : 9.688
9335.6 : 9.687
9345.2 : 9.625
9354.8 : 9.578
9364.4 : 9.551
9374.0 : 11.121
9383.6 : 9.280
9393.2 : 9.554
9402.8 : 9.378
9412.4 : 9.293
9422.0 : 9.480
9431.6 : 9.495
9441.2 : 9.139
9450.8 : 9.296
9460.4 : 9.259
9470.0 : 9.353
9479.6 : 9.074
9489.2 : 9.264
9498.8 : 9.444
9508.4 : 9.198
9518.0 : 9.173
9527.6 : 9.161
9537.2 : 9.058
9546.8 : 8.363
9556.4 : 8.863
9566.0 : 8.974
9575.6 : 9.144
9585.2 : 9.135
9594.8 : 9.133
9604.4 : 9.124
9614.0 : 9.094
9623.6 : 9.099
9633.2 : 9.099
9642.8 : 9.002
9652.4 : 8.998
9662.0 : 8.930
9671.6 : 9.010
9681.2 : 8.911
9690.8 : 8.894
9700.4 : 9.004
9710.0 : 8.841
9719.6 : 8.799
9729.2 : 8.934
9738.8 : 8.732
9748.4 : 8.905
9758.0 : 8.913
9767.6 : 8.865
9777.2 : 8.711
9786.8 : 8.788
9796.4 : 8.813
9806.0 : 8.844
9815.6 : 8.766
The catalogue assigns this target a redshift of 0.000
